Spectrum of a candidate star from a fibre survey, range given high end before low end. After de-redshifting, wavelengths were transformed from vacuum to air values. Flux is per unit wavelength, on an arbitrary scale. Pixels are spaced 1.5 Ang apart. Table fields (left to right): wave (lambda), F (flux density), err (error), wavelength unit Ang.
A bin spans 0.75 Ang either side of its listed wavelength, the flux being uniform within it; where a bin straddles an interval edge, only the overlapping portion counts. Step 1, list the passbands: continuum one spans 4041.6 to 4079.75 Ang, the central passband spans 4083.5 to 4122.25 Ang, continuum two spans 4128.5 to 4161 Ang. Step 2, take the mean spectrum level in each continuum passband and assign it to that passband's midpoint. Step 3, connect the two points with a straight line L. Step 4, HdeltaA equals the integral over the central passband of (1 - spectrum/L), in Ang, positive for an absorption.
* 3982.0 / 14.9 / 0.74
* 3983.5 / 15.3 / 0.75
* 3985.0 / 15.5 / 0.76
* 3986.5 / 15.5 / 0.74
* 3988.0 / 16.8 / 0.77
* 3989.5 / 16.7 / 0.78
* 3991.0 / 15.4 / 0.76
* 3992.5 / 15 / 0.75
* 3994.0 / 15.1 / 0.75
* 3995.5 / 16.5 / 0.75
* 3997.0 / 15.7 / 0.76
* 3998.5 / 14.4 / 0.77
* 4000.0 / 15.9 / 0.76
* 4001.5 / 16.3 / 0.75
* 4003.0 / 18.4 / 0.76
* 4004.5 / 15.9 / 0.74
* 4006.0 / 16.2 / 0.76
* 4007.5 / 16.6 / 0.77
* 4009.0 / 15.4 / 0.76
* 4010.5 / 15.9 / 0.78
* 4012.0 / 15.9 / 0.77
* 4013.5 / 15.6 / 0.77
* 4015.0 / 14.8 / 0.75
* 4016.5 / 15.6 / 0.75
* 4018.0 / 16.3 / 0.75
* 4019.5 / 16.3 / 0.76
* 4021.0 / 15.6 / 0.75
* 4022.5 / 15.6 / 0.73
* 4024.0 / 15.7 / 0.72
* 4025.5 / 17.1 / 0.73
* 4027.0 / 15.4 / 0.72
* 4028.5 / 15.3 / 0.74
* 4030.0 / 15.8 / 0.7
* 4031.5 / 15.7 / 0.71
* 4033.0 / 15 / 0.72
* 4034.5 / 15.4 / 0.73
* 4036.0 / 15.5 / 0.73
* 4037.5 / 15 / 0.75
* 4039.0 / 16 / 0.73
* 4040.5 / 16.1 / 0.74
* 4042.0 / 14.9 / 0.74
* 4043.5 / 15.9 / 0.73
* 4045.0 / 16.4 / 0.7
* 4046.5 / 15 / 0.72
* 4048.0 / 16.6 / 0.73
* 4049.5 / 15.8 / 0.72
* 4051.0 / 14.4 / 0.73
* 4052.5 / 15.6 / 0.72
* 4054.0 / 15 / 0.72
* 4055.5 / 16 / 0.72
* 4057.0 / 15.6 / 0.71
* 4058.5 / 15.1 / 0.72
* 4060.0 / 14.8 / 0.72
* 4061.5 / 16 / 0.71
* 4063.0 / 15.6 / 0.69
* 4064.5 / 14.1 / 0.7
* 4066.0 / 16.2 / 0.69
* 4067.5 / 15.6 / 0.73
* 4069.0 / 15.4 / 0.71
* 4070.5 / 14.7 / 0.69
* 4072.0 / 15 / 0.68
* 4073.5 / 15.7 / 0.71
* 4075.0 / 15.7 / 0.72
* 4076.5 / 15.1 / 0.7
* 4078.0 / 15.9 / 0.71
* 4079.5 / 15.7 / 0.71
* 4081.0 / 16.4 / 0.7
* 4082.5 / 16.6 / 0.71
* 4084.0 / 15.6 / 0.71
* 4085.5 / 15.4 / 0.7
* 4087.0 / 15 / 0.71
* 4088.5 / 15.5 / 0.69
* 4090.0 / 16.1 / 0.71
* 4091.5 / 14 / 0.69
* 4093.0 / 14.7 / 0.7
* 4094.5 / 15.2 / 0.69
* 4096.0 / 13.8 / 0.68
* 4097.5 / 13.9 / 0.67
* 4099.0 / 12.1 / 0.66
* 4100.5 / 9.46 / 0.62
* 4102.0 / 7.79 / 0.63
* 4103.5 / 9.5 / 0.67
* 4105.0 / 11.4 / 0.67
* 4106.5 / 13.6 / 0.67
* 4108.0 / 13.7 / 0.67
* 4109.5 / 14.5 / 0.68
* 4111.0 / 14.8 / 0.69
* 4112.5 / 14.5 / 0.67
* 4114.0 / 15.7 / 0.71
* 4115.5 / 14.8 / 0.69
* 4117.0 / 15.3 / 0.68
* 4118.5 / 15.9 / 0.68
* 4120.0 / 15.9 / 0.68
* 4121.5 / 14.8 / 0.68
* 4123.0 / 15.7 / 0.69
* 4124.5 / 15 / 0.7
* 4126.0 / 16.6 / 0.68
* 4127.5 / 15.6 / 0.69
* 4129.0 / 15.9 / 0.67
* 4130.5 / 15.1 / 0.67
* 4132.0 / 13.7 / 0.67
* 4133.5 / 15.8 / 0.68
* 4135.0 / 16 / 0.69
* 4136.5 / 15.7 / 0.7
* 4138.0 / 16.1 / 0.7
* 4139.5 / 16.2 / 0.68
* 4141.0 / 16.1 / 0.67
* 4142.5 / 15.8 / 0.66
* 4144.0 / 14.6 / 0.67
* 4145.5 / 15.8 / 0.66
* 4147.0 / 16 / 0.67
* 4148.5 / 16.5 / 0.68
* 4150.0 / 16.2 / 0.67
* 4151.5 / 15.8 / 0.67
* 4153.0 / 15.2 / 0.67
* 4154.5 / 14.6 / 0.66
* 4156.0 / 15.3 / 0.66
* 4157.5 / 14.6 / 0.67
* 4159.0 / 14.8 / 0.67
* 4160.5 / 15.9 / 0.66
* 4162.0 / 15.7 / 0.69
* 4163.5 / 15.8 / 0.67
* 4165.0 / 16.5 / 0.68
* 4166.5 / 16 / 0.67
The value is 3.9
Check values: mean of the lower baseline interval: 15.5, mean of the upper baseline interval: 15.5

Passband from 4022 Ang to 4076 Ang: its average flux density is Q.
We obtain 15.5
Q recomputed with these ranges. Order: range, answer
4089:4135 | 14.2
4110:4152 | 15.6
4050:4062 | 15.3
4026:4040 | 15.5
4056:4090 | 15.5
